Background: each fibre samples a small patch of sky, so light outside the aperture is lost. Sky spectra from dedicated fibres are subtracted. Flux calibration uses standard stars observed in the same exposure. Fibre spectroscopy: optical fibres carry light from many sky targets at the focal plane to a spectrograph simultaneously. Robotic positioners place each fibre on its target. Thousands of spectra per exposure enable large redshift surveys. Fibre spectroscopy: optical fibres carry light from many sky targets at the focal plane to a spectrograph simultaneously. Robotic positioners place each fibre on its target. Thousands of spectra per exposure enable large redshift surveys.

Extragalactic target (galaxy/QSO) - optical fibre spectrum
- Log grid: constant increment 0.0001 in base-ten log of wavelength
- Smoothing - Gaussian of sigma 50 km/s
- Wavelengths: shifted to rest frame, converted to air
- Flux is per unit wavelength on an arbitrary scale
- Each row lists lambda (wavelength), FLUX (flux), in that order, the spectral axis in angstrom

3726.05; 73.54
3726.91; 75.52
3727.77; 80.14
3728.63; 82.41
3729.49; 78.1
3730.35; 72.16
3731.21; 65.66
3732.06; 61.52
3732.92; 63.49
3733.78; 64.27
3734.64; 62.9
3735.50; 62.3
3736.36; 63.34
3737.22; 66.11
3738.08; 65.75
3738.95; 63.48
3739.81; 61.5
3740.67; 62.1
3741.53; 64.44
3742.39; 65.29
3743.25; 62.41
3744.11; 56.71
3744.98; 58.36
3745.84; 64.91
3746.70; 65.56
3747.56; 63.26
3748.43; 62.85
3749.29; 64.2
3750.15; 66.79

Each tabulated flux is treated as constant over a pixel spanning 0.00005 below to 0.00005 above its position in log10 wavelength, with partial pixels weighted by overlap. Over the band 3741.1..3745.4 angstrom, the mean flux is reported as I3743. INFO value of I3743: 61.4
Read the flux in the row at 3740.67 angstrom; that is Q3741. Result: 62.1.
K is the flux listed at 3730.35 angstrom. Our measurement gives 72.16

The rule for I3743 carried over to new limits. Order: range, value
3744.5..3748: 62.8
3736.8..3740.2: 64.1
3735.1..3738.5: 64.4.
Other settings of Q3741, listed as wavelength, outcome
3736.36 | 63.34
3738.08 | 65.75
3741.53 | 64.44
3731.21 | 65.66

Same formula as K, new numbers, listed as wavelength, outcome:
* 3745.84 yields 64.91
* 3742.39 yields 65.29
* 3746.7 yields 65.56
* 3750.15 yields 66.79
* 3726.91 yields 75.52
